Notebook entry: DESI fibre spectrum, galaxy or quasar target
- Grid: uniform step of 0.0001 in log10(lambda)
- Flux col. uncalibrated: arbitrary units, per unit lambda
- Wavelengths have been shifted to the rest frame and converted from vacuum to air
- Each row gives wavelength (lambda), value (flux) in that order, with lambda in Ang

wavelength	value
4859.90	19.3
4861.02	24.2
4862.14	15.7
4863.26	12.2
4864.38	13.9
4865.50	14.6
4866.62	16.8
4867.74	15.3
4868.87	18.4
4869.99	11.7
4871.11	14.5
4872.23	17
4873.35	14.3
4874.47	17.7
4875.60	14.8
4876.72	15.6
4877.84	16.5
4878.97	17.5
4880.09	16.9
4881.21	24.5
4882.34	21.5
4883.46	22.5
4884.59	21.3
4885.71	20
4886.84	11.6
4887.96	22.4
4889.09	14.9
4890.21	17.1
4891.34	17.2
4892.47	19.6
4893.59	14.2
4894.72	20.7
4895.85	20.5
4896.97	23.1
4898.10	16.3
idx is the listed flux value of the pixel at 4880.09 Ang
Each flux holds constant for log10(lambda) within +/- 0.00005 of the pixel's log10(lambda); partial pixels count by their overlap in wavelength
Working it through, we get 16.9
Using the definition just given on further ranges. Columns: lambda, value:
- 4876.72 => 15.6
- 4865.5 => 14.6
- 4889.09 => 14.9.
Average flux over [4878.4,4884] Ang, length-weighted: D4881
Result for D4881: 20.6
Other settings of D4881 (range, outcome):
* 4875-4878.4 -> 15.6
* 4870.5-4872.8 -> 15.7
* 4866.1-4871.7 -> 15.3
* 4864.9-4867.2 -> 15.7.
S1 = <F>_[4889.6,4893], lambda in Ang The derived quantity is 17.9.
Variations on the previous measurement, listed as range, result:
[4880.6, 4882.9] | 22.9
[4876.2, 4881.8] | 18.2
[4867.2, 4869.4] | 16.8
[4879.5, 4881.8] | 20.7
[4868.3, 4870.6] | 15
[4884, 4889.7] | 18.1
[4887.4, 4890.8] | 18.1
